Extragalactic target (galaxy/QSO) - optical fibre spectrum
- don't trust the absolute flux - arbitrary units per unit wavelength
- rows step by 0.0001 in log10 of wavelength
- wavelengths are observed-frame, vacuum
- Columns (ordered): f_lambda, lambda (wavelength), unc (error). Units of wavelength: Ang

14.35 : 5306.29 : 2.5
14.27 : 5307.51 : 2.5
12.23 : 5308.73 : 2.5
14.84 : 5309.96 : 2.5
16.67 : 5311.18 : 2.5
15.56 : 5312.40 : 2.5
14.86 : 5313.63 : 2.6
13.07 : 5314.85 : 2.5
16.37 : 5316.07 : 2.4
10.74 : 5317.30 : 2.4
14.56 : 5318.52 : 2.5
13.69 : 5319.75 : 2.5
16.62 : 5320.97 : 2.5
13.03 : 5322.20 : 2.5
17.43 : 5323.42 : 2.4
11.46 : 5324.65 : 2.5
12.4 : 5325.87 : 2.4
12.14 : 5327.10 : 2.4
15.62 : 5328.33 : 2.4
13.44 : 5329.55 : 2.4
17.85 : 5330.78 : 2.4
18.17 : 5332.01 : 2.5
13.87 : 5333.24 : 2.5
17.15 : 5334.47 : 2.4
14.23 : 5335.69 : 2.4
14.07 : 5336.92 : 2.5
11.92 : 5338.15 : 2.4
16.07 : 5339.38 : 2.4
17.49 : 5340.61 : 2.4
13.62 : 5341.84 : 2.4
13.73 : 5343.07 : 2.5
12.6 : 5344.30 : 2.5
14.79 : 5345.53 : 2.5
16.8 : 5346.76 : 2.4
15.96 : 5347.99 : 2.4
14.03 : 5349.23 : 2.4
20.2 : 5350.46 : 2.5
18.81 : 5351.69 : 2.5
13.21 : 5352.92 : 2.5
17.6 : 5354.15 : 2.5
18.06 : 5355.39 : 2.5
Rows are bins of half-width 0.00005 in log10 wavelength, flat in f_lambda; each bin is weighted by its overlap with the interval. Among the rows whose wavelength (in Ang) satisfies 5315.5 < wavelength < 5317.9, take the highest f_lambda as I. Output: 16.37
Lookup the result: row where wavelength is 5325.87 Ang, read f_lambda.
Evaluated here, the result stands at 12.4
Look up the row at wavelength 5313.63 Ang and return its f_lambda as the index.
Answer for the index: 14.86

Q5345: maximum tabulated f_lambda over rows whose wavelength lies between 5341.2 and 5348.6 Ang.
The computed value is 16.8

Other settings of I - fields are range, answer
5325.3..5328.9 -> 15.62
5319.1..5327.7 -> 17.43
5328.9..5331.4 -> 17.85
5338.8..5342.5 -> 17.49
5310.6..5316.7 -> 16.67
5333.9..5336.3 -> 17.15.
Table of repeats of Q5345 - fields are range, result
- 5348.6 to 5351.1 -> 20.2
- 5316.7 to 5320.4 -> 14.56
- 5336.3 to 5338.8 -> 14.07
